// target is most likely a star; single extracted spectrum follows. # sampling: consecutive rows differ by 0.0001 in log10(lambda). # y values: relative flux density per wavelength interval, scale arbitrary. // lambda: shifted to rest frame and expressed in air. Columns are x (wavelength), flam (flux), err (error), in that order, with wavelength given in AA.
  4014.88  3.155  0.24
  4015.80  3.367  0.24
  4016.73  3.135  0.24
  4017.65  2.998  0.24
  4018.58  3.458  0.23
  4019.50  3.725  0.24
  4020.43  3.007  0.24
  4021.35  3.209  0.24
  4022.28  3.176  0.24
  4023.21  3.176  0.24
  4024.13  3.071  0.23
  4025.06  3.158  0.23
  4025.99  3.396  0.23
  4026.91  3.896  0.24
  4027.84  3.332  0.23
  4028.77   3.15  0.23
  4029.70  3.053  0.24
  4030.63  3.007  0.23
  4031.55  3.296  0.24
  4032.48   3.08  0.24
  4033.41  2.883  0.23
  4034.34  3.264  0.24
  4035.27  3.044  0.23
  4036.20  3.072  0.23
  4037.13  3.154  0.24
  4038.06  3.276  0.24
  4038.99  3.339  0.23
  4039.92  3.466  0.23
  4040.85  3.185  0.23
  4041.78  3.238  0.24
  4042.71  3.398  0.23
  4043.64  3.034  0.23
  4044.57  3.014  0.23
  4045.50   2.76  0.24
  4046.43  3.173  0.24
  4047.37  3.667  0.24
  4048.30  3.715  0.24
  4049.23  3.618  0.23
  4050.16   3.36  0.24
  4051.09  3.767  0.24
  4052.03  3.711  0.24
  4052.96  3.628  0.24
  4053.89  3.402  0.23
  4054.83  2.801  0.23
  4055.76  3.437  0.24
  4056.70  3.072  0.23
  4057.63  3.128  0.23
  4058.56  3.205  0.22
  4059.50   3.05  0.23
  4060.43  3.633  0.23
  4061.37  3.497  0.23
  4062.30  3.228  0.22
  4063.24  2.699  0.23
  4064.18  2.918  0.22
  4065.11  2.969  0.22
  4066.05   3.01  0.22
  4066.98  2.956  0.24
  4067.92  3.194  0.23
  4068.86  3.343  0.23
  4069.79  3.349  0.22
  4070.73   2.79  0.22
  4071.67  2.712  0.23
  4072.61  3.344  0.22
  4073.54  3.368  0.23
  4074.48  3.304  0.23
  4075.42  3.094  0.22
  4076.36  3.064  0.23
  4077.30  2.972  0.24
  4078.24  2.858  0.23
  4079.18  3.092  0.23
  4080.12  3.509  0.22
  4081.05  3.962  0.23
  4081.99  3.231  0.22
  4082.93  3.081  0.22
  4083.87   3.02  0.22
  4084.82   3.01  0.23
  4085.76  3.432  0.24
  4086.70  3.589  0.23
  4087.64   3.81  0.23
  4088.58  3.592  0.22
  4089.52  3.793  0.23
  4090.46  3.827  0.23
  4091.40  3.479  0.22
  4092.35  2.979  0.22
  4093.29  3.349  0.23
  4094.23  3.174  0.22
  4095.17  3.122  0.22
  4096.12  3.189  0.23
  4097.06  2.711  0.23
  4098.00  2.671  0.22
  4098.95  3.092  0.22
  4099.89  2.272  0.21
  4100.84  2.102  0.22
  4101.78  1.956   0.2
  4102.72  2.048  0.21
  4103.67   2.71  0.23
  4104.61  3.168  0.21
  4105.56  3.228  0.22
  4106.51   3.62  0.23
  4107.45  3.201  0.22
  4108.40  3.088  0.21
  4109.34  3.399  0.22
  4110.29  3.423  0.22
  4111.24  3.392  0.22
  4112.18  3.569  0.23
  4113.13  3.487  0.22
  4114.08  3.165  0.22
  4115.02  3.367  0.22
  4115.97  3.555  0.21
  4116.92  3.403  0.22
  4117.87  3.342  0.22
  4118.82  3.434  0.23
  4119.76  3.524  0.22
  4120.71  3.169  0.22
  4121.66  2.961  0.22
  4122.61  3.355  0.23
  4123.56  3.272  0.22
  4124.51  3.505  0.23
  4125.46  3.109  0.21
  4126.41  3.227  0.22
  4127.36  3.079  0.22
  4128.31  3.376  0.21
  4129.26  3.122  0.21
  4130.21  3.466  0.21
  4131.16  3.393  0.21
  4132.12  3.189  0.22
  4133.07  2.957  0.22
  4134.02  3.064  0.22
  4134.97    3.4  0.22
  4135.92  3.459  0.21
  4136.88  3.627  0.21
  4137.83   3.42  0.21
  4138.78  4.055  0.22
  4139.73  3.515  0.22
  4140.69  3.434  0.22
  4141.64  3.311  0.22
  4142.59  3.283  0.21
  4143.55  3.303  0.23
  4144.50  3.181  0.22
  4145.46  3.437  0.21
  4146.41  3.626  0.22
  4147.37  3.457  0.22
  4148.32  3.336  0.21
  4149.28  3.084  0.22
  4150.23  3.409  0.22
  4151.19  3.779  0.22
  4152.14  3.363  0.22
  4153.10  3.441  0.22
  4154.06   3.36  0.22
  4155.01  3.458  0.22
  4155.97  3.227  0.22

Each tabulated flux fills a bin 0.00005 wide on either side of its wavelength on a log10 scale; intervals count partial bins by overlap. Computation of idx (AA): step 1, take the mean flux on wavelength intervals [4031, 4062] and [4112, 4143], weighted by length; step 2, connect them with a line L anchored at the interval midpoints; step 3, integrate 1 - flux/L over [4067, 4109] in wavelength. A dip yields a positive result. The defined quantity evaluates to 2.4 AA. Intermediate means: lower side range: 3.28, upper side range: 3.35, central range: 3.12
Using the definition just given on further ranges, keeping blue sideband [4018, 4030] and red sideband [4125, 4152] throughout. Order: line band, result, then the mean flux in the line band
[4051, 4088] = 1.07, 3.22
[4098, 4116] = 1.72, 3.02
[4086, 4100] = 0.26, 3.27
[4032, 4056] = 0.13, 3.29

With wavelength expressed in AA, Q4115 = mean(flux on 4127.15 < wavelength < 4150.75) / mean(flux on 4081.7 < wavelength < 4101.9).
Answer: 1.07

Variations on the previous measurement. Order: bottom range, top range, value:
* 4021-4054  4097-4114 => 0.90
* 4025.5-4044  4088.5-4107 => 0.93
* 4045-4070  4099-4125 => 0.96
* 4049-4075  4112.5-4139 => 1.03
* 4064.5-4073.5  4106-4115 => 1.09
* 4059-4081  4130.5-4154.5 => 1.08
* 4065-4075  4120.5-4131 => 1.04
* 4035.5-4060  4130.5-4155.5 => 1.03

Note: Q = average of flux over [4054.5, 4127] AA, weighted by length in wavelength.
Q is 3.18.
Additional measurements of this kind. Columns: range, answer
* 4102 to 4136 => 3.24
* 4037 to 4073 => 3.24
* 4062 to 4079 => 3.06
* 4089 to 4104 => 2.91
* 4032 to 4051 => 3.25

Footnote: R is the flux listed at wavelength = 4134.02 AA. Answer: 3.064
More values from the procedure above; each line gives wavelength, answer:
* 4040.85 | 3.185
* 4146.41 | 3.626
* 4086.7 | 3.589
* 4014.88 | 3.155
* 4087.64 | 3.81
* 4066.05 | 3.01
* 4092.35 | 2.979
